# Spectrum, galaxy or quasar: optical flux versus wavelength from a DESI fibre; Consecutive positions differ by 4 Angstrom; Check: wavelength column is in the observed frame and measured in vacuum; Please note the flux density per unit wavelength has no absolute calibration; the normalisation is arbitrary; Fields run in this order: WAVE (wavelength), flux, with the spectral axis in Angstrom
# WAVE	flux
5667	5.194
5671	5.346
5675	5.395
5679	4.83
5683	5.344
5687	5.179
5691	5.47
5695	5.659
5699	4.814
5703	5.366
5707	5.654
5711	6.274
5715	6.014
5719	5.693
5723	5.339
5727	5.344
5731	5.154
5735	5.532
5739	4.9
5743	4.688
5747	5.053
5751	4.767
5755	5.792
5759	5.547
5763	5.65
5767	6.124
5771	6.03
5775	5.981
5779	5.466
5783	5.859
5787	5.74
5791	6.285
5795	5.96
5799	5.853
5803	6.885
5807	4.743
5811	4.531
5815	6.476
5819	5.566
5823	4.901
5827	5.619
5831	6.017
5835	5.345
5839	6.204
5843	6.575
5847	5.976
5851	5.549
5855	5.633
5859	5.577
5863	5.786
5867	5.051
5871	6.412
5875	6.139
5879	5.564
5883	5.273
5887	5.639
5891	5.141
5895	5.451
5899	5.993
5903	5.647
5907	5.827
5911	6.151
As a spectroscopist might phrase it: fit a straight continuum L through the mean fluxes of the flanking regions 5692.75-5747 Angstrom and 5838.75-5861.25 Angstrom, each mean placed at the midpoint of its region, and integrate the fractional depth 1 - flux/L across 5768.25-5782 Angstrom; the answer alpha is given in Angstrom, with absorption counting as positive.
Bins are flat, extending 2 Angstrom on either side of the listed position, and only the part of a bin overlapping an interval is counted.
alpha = -0.6 Angstrom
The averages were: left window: 5.4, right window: 5.9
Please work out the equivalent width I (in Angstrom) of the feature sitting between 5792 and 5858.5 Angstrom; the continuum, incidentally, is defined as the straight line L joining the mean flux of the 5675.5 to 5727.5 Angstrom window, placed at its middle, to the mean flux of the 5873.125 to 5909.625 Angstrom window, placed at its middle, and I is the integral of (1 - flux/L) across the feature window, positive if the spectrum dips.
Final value -2.00 Angstrom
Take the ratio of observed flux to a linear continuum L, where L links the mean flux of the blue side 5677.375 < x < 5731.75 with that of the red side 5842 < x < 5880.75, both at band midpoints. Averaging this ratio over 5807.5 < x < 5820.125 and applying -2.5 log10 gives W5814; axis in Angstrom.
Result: 0.053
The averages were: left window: 5.45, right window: 5.81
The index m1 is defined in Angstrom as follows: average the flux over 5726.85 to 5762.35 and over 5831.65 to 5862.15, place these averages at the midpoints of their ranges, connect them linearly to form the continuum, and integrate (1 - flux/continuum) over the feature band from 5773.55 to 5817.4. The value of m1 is -2.2 Angstrom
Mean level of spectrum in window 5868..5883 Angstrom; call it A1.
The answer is 5.87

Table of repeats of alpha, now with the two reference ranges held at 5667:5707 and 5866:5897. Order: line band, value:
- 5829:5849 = -1.8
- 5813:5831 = -0.6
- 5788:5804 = -2.1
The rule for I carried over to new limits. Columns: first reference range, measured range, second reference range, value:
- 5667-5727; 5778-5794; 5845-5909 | -0.9 Angstrom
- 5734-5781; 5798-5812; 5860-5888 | 0.0 Angstrom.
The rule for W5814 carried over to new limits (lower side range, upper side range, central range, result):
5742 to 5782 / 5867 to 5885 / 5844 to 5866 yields 0.001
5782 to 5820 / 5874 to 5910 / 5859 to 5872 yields 0.001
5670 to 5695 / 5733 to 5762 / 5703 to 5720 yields -0.119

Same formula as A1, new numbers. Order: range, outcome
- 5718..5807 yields 5.6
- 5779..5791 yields 5.82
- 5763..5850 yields 5.81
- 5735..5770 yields 5.35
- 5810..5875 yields 5.73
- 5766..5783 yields 5.88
